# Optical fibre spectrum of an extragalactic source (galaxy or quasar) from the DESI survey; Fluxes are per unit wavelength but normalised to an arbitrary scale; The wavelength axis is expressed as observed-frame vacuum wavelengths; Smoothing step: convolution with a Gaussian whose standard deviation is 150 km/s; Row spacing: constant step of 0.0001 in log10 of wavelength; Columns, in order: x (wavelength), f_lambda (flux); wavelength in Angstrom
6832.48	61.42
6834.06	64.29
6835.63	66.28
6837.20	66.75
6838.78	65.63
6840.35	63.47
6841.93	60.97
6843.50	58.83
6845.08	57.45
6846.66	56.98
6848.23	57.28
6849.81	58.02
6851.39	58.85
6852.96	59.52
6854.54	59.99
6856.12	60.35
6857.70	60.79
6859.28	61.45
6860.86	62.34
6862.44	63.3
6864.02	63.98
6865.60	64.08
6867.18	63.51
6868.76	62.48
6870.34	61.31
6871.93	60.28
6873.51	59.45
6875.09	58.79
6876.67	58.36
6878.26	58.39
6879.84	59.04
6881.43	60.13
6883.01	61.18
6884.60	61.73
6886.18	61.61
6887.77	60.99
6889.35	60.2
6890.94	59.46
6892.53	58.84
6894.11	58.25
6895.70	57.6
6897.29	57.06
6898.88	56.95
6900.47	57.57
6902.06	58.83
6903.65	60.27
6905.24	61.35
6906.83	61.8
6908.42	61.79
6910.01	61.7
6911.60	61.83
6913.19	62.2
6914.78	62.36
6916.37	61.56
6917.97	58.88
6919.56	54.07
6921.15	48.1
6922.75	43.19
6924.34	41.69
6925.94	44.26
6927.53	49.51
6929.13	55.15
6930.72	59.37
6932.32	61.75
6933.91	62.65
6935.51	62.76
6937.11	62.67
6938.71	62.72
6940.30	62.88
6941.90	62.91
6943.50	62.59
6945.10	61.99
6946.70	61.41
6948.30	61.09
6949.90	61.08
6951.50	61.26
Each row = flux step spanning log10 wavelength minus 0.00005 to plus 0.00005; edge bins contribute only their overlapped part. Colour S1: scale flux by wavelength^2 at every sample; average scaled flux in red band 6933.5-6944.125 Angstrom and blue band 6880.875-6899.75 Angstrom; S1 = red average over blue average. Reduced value 1.1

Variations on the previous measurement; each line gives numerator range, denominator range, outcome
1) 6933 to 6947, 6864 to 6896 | 1.05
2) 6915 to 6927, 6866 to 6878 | 0.85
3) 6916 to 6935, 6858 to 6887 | 0.88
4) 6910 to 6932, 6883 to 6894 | 0.91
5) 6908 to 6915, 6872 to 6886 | 1.05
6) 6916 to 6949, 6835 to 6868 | 0.95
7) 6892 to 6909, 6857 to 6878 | 0.97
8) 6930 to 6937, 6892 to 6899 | 1.08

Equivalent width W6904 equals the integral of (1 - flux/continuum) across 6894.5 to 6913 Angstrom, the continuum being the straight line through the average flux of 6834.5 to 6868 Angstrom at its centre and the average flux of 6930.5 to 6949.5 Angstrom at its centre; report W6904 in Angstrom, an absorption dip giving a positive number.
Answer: 0.6 Angstrom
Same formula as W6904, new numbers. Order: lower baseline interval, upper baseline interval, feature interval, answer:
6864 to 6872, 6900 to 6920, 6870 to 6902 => 1.25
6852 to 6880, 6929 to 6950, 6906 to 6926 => 1.76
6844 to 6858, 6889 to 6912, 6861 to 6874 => -0.75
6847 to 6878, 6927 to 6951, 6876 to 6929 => 2.78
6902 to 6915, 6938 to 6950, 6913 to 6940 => 2.52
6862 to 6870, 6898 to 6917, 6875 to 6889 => 0.51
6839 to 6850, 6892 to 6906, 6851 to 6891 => -1.29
